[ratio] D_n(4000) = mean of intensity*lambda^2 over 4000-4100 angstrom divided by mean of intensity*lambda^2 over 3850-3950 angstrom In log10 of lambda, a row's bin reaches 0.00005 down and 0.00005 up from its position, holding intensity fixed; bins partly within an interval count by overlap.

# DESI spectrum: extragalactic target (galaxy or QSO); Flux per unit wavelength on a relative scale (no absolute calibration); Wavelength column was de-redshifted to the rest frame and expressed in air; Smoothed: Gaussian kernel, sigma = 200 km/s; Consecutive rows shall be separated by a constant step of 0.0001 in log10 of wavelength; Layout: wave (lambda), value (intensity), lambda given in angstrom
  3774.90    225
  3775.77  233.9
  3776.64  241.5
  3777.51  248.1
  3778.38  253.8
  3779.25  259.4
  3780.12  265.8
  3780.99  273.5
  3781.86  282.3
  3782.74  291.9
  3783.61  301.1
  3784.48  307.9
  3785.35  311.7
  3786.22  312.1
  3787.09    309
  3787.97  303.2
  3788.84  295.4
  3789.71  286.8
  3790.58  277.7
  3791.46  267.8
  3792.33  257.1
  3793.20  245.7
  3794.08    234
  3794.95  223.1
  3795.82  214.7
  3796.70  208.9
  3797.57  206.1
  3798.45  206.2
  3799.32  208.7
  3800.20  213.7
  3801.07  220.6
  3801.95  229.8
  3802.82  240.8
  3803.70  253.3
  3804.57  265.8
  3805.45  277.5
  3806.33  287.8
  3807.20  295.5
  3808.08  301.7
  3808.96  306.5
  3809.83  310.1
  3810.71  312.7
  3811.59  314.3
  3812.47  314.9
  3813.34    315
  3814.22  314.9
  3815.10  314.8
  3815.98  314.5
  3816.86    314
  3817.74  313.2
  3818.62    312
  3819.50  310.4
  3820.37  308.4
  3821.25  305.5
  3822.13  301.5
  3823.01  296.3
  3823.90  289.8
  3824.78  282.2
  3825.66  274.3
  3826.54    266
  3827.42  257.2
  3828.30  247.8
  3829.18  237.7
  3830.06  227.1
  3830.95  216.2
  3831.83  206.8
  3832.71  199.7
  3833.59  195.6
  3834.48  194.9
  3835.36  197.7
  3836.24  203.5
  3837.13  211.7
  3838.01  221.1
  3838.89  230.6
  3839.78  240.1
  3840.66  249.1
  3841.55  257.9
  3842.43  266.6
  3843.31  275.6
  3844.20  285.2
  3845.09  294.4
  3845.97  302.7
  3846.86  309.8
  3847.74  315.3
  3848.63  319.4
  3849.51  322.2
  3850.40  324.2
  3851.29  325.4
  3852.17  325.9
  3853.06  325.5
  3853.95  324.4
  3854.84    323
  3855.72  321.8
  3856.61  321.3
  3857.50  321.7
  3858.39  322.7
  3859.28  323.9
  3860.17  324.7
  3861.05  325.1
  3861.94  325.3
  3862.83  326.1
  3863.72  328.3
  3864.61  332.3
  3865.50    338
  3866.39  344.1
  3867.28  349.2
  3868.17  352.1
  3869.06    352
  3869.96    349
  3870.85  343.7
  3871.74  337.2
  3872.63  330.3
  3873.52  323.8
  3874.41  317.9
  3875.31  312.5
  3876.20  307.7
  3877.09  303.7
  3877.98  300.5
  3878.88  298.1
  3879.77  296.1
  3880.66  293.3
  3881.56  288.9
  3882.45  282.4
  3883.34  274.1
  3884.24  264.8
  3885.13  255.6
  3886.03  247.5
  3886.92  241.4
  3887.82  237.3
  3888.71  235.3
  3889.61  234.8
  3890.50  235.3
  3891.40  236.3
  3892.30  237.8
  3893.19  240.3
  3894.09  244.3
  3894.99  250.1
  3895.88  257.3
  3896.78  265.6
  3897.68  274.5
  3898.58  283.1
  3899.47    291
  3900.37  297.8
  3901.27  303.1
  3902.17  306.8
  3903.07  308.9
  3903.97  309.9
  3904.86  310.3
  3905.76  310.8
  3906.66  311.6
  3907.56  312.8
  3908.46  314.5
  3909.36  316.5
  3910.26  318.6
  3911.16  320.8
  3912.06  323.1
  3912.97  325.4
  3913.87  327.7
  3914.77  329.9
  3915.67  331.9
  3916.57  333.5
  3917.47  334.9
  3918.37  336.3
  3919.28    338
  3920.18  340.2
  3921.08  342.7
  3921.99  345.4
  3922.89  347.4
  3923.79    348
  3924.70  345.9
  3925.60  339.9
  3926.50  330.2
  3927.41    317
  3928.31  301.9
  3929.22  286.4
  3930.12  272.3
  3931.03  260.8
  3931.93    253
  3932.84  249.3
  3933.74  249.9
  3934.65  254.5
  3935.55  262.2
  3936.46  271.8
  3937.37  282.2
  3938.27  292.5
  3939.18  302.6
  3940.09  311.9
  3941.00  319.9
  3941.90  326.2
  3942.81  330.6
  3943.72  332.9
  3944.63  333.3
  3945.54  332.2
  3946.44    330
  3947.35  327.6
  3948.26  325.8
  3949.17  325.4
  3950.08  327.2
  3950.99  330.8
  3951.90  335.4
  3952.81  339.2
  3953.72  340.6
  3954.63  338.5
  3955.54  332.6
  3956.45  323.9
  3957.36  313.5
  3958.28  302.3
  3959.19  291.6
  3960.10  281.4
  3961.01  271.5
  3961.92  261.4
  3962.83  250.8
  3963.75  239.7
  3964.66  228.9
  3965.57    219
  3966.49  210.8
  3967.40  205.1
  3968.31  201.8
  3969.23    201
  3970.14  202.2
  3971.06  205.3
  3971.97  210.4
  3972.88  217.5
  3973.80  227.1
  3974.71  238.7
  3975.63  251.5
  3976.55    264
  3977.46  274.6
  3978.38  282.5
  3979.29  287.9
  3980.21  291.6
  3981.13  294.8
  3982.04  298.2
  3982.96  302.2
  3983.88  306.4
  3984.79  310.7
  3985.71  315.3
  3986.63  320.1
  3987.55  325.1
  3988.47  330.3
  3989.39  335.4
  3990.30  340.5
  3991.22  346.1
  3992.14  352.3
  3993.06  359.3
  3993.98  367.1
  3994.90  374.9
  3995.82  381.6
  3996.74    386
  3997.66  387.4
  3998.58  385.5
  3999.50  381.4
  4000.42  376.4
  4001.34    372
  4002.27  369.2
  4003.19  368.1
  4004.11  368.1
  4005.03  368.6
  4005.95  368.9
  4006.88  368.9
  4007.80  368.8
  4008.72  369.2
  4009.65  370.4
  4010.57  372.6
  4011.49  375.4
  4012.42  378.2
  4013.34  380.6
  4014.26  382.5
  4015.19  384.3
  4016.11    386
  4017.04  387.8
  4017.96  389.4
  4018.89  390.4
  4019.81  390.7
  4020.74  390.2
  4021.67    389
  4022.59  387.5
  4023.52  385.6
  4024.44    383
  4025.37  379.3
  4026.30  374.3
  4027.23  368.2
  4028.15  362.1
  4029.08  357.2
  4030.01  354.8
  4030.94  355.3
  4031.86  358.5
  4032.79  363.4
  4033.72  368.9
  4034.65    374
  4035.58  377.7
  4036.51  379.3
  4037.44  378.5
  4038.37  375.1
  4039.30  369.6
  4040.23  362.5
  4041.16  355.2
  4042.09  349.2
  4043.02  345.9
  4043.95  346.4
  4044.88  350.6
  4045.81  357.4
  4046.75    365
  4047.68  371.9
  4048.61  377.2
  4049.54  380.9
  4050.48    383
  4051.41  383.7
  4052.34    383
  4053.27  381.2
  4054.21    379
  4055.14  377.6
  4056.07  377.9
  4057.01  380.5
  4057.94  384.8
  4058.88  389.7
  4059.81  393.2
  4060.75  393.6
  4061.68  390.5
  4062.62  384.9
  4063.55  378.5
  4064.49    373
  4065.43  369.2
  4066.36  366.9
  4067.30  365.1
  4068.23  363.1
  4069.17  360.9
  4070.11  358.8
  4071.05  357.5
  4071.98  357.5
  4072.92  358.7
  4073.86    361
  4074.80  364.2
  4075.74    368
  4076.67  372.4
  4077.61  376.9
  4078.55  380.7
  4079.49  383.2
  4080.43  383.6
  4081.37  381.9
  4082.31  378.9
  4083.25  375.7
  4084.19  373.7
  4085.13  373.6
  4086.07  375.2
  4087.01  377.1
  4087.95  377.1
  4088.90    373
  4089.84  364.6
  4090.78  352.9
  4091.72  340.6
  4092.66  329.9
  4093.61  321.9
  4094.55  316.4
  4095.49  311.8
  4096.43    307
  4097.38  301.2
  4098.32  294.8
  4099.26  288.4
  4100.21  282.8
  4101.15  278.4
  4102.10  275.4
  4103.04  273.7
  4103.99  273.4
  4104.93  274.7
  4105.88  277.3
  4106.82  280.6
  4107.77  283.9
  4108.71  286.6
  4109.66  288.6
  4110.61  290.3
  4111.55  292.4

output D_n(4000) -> 1.3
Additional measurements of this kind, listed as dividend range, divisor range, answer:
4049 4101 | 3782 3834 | 1.53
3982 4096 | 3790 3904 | 1.44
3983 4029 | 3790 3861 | 1.47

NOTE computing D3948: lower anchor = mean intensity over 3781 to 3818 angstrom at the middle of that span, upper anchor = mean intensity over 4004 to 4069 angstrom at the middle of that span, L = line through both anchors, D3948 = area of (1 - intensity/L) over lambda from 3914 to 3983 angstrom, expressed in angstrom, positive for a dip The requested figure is 9.2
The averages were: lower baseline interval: 276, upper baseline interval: 374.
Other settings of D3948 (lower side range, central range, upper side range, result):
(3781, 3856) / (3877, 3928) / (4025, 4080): 1.9 angstrom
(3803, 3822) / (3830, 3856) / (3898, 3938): 3.1 angstrom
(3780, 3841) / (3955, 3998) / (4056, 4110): 3.7 angstrom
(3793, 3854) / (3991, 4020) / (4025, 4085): -2.2 angstrom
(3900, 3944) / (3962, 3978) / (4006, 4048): 5.3 angstrom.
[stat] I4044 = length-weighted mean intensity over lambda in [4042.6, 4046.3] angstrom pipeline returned 350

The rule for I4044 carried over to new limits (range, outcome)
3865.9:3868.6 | 348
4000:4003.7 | 371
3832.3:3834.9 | 196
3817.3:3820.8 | 312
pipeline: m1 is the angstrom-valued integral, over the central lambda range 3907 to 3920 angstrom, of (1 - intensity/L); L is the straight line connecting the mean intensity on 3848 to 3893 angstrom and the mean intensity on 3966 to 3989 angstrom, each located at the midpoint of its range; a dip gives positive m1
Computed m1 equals -1.7 angstrom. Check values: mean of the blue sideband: 305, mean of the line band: 326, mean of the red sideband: 263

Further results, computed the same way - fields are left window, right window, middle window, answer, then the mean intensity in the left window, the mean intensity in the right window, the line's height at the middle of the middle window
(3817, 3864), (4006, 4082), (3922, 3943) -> 1.6 angstrom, 282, 373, 323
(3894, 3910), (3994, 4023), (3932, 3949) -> 1.2 angstrom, 294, 379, 325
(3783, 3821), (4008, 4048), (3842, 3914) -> 1.7 angstrom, 278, 372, 310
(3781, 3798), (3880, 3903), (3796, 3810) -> 1.0 angstrom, 270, 264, 270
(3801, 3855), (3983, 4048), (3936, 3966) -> 2.7 angstrom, 278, 366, 335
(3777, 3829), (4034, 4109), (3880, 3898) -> 2.8 angstrom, 277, 354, 301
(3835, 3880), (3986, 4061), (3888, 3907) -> 2.9 angstrom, 306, 371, 322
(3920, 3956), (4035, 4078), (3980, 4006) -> -0.6 angstrom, 313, 371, 340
